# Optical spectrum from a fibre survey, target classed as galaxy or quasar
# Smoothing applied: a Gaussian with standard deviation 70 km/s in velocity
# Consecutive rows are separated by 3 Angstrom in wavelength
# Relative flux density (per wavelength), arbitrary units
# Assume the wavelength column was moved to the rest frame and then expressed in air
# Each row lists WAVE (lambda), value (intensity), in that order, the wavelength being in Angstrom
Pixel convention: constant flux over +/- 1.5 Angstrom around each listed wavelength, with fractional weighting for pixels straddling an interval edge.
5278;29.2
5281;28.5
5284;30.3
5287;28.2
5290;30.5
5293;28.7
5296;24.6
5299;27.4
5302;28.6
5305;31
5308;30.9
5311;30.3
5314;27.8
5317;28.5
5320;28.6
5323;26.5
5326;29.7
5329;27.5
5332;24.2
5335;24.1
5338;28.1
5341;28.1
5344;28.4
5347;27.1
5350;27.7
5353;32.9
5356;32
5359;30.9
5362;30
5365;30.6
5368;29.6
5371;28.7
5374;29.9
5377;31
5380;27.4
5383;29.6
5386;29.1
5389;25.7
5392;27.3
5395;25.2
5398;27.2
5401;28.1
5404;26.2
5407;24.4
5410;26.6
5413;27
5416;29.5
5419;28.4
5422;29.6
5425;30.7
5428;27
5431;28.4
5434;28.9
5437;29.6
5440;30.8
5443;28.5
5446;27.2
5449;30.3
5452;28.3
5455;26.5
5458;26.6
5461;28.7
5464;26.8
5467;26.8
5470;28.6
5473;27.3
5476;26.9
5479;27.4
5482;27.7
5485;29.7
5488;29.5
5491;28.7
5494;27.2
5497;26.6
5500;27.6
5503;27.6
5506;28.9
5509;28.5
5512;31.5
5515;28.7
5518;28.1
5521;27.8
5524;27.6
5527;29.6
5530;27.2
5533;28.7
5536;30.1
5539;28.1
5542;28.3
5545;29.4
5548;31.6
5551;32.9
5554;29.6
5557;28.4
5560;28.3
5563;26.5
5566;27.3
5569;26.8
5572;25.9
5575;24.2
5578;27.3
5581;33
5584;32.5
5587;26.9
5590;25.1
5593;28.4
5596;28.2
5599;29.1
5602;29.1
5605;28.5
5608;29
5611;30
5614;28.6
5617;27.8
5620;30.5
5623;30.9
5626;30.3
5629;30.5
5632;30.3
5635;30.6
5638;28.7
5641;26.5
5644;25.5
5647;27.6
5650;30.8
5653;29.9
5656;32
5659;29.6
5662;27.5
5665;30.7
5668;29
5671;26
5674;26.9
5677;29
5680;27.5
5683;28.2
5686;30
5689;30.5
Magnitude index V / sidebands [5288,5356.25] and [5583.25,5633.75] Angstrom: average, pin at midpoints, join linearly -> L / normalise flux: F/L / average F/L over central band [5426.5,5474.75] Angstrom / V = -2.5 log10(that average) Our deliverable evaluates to 0.02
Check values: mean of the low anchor 28.3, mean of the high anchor 29.1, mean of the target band 28.1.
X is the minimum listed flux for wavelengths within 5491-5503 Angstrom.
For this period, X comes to 26.6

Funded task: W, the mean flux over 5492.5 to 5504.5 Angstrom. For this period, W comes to 27.2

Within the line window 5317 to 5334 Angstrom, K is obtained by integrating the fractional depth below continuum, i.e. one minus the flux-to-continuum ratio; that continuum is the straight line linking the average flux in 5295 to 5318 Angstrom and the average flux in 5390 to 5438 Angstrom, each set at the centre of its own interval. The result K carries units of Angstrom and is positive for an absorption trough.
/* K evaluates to 0.7 Angstrom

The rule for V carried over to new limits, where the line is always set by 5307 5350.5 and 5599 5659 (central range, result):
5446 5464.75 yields 0.02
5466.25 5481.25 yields 0.04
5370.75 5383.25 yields -0.05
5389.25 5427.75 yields 0.03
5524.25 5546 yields 0.01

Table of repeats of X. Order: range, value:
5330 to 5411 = 24.1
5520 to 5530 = 27.2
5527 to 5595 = 24.2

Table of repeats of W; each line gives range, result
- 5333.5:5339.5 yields 26.1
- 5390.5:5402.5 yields 26.9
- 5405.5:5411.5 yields 25.5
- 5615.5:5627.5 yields 29.9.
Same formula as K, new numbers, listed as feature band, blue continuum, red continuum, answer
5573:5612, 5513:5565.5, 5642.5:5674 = 0.43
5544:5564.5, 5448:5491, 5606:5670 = -0.65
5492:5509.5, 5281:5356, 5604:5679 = 0.64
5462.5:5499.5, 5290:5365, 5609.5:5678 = 1.36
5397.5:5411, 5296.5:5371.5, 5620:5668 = 1.14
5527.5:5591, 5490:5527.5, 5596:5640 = 0.70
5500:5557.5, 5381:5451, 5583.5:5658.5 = -0.91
